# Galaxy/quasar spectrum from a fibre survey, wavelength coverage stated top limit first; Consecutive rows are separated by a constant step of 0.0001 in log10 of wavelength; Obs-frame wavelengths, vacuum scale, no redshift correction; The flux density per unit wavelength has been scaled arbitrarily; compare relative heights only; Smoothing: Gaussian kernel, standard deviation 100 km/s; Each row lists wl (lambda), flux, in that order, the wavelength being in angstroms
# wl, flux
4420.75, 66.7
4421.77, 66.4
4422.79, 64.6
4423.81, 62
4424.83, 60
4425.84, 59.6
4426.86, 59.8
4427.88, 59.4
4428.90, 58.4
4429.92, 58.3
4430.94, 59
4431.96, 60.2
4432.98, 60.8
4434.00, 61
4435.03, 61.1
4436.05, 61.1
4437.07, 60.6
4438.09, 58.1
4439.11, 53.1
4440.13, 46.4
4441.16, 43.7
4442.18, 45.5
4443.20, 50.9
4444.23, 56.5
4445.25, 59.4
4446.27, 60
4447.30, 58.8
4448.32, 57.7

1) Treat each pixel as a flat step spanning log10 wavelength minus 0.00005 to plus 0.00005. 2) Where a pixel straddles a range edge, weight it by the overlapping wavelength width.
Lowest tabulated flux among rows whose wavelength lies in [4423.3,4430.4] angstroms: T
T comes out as 58.3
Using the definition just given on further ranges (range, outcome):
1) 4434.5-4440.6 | 46.4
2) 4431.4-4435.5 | 60.2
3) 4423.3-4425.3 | 60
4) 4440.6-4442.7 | 43.7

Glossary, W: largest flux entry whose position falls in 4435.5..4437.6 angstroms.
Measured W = 61.1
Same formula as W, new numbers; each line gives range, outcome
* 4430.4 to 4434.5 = 61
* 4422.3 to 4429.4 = 64.6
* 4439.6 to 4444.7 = 56.5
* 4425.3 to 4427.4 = 59.8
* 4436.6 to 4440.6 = 60.6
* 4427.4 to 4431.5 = 59.4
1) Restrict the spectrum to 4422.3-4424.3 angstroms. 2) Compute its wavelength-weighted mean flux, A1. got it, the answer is 63.3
